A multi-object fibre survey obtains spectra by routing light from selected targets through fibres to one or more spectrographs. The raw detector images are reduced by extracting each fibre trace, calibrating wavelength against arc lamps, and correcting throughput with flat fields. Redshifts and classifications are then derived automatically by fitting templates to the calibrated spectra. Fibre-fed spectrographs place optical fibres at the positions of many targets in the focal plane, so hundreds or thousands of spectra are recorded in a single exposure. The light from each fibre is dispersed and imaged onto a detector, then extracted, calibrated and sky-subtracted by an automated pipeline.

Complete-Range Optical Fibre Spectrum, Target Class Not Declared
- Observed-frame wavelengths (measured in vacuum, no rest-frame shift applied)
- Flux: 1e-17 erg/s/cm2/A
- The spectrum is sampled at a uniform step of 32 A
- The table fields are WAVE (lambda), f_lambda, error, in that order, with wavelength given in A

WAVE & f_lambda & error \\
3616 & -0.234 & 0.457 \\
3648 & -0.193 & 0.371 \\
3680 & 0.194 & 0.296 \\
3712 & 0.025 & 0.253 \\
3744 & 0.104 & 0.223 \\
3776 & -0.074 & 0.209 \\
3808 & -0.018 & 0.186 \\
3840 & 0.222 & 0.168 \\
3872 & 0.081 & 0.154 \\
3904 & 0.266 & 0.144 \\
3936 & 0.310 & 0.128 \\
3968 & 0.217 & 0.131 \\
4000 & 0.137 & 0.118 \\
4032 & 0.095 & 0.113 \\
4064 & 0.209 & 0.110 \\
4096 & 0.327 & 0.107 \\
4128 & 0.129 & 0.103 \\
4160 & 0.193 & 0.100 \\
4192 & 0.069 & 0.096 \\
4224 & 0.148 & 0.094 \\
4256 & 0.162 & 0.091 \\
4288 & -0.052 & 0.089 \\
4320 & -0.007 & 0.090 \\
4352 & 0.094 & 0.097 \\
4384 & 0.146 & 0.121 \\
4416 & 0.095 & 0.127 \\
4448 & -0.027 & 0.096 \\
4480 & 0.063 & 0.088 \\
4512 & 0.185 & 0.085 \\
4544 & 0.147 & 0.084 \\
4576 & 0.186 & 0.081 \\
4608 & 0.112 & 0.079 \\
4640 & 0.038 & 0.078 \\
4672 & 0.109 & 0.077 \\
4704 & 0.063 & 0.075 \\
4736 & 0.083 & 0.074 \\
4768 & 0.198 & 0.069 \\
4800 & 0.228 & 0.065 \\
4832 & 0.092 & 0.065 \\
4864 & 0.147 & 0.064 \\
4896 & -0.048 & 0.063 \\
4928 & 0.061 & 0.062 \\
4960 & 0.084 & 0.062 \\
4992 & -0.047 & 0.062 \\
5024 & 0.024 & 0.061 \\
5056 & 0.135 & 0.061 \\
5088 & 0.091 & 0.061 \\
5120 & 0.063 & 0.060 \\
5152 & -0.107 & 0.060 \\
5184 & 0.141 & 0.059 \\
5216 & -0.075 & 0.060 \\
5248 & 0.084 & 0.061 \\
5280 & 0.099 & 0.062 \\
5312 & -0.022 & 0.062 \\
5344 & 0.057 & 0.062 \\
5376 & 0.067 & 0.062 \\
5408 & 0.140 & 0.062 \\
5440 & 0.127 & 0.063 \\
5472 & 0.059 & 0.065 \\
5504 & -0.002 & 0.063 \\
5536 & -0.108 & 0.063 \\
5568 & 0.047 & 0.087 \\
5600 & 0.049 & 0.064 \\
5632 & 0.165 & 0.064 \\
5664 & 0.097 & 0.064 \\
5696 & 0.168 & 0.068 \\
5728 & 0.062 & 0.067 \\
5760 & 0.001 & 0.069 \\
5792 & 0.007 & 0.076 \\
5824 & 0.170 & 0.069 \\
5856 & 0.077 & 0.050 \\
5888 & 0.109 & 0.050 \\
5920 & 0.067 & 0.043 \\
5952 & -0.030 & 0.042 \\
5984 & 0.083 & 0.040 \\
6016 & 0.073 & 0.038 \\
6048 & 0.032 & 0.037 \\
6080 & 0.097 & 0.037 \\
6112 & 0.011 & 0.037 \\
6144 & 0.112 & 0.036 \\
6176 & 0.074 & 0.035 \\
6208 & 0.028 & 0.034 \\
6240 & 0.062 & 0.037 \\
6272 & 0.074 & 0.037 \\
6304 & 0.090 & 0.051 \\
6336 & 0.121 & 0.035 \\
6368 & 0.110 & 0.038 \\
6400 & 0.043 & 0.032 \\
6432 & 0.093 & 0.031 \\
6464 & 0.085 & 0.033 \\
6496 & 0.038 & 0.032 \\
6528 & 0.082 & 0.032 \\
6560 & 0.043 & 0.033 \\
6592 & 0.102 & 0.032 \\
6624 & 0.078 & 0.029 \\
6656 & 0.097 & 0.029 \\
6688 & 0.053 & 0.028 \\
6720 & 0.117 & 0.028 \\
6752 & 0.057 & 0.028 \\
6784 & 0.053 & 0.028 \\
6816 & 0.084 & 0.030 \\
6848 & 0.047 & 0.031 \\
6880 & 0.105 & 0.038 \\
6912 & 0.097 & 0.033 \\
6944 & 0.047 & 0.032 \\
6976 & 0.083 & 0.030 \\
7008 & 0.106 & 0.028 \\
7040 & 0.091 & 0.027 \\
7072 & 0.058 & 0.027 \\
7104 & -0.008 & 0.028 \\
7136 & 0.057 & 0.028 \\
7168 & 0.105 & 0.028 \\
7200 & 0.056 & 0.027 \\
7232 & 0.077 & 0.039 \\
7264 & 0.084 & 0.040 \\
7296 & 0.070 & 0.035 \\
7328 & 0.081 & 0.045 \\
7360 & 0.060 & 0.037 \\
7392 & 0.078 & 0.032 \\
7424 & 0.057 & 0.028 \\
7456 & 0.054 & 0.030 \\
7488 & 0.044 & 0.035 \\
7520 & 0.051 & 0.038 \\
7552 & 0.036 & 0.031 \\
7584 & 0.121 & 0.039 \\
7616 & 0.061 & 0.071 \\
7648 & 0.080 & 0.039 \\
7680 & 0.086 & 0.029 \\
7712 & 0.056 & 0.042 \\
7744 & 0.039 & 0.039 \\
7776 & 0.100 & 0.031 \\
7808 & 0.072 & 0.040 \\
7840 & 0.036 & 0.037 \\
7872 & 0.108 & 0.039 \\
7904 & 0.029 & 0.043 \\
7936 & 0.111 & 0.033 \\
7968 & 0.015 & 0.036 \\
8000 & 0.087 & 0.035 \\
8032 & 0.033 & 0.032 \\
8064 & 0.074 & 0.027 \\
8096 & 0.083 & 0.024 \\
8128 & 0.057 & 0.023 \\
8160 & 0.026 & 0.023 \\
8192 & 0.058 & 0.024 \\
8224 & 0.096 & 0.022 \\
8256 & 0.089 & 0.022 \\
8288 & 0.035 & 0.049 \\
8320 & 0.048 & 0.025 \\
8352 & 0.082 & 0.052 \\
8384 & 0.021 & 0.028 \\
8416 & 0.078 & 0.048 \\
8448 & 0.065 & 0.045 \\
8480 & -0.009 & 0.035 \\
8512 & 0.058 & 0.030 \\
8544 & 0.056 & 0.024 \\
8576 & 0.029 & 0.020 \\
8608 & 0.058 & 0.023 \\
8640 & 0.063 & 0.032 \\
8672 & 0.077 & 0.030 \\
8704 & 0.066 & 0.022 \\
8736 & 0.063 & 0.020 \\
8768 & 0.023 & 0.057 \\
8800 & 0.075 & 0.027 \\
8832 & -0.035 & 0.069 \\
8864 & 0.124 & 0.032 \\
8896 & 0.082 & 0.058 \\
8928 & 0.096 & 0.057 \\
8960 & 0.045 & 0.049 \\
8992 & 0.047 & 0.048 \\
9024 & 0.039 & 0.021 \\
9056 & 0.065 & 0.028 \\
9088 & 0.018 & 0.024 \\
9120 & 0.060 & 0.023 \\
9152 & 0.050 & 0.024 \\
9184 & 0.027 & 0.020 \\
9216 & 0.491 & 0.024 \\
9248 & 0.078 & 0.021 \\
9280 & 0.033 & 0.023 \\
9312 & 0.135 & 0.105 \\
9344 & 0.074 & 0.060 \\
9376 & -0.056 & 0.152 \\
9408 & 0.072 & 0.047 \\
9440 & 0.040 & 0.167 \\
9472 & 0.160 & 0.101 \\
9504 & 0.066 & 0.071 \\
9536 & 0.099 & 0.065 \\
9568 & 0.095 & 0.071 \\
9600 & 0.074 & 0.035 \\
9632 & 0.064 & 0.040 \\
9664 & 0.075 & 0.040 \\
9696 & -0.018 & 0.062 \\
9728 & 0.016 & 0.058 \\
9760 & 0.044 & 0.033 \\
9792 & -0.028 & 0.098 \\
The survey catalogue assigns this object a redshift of 1.473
